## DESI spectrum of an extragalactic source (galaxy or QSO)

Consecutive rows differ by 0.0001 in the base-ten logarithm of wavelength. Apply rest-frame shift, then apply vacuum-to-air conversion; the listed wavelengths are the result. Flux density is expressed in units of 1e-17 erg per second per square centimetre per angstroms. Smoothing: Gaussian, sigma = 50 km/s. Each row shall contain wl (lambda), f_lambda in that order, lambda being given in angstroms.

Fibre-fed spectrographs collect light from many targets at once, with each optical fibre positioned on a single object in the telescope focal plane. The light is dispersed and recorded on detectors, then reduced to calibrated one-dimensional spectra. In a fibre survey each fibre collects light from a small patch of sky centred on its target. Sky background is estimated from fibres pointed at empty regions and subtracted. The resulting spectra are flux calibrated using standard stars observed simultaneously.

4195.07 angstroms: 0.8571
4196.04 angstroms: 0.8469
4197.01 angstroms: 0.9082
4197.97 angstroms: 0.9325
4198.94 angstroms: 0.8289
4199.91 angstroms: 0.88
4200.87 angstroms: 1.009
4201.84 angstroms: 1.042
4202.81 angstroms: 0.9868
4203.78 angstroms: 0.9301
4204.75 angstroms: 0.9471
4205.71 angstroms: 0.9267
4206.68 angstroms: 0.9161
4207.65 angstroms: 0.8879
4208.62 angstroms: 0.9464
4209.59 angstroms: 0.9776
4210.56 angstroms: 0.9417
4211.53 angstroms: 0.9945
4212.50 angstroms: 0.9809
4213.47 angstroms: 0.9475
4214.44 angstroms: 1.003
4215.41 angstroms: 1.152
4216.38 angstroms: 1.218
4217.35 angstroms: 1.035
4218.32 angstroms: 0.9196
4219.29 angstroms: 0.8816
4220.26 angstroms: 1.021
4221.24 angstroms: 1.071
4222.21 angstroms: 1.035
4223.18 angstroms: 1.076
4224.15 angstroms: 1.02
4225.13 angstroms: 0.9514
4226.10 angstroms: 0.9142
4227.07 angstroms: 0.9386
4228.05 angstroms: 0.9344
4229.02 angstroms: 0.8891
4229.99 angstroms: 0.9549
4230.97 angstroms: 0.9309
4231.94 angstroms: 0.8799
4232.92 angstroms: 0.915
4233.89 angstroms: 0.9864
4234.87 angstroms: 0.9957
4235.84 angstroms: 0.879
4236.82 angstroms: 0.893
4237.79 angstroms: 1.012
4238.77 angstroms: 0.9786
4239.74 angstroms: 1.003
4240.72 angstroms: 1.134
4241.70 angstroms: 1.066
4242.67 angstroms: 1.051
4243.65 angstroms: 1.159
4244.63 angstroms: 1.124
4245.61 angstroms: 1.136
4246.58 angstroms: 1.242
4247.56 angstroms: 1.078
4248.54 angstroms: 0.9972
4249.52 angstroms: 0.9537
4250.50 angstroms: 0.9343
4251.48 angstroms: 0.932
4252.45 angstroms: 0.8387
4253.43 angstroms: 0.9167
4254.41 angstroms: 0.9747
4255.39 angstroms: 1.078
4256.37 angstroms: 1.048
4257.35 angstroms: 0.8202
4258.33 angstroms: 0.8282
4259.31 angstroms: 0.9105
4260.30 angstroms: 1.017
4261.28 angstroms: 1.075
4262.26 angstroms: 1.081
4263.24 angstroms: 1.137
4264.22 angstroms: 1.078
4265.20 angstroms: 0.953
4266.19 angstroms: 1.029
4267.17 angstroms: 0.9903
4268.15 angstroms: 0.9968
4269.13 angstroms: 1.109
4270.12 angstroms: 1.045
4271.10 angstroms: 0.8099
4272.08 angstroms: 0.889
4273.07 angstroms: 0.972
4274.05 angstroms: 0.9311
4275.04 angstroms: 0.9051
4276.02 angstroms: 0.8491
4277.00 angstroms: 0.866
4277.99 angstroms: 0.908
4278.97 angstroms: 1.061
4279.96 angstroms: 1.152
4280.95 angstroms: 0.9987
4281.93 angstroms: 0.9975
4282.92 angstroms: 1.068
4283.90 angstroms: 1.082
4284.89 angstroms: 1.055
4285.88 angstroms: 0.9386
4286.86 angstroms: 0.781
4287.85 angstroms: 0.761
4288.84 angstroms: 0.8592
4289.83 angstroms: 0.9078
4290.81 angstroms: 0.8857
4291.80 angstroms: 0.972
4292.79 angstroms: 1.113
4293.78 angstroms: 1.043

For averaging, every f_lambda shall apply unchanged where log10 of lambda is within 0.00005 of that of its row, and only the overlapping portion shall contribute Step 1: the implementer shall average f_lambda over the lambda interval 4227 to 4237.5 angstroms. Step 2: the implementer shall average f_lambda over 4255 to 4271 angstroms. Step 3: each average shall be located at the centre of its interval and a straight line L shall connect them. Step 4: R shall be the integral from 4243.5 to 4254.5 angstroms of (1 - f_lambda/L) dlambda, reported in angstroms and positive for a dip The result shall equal -0.6 angstroms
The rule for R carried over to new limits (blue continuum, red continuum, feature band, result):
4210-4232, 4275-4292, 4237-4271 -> -1.8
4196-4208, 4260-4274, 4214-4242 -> -0.8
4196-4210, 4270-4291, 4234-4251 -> -1.8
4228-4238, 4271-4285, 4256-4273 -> -0.5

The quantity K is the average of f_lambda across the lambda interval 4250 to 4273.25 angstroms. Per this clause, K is 0.978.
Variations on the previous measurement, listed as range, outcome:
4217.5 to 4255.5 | 0.992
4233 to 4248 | 1.05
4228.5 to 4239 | 0.937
